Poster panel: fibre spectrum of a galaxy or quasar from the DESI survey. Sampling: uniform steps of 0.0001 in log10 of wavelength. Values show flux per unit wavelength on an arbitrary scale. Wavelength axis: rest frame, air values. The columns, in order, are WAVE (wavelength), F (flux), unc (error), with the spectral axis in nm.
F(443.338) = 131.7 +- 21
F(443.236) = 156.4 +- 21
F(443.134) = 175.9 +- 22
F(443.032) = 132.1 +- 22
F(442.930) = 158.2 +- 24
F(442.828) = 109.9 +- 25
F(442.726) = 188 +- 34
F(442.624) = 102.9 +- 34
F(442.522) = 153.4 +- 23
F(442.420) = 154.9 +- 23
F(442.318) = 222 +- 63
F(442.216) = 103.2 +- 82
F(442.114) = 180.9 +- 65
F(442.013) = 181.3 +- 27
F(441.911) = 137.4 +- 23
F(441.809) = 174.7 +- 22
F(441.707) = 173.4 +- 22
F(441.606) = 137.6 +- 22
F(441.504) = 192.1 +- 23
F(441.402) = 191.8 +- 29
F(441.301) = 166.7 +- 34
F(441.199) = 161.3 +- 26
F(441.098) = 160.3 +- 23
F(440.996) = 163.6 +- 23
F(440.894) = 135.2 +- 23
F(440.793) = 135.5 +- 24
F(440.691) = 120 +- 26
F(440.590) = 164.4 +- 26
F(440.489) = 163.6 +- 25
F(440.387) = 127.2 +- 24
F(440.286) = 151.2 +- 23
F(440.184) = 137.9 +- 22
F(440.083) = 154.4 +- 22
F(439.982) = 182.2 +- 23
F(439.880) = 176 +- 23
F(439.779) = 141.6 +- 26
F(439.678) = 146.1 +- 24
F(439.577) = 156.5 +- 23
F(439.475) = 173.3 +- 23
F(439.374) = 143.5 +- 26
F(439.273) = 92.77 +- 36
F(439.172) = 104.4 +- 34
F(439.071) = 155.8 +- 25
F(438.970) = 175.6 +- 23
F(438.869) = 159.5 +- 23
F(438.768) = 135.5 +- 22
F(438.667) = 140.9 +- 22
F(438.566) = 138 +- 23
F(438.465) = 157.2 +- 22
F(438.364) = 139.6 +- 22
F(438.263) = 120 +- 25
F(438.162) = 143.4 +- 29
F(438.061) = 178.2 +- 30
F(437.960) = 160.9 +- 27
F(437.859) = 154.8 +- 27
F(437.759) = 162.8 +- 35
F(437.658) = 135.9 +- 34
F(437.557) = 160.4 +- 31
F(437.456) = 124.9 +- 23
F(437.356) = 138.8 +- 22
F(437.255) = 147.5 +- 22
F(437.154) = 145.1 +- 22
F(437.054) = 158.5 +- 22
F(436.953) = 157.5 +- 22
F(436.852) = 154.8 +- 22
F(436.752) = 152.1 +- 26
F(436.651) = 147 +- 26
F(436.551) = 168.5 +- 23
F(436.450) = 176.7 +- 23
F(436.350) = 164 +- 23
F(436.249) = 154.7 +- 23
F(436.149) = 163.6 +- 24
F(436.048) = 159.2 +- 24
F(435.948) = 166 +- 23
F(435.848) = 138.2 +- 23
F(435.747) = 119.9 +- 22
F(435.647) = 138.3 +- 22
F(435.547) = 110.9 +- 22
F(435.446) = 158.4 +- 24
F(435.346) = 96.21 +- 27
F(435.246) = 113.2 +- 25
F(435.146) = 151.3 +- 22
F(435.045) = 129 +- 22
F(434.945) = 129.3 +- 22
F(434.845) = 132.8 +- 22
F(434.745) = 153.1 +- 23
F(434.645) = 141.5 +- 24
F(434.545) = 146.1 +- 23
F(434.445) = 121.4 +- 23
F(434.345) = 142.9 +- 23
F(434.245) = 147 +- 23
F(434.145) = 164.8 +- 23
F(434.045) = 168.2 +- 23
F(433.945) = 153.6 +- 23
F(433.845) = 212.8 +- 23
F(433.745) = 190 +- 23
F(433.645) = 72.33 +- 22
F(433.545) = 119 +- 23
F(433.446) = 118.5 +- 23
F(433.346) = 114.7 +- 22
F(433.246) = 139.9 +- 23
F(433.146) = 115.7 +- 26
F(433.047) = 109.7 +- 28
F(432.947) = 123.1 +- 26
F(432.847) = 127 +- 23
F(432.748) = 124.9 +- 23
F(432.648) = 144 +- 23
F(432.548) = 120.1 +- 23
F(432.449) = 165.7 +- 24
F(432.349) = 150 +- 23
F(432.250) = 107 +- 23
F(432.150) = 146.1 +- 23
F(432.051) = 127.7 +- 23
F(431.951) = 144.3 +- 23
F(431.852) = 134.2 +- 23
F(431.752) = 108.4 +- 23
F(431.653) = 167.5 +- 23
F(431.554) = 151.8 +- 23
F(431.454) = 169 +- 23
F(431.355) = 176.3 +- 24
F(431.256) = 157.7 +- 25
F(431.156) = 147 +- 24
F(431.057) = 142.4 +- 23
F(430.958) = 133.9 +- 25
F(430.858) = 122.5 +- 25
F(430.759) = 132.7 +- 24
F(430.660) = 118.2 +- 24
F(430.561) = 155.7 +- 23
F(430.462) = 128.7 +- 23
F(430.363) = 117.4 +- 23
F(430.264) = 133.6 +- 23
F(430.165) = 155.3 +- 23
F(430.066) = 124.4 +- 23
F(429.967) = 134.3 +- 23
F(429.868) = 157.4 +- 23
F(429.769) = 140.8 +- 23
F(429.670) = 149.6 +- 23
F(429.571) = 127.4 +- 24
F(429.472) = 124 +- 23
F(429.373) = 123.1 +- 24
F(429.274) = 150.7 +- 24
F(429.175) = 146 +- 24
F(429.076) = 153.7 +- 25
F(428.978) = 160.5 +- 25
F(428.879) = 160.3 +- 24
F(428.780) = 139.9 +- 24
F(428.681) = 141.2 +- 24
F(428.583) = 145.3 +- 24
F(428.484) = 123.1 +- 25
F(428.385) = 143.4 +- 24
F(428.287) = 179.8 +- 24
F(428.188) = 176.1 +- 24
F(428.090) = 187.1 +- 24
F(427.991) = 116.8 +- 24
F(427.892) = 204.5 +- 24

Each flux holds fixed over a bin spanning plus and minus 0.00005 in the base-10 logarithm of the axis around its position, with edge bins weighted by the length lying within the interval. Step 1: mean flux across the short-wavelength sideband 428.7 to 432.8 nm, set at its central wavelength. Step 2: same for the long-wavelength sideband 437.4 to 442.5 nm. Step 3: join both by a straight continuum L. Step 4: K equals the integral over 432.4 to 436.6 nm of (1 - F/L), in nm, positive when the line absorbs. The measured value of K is 0.150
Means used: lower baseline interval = 141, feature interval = 141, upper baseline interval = 153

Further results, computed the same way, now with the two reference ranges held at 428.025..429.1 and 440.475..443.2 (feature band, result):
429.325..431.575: 0.22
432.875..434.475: 0.18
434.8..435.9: 0.19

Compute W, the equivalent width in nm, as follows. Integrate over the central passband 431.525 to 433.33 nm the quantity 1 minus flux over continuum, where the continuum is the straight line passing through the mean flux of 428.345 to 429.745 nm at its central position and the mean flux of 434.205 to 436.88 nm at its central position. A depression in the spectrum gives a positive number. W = 0.121 nm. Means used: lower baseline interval 142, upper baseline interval 143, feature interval 133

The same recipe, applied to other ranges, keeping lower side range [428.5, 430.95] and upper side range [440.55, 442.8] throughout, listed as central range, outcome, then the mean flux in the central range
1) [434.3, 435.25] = 0.07 nm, 137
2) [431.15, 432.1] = -0.04 nm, 148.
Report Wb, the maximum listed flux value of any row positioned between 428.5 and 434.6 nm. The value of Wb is 212.8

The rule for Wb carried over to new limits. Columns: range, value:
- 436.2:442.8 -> 222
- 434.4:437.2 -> 176.7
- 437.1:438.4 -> 178.2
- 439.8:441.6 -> 192.1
